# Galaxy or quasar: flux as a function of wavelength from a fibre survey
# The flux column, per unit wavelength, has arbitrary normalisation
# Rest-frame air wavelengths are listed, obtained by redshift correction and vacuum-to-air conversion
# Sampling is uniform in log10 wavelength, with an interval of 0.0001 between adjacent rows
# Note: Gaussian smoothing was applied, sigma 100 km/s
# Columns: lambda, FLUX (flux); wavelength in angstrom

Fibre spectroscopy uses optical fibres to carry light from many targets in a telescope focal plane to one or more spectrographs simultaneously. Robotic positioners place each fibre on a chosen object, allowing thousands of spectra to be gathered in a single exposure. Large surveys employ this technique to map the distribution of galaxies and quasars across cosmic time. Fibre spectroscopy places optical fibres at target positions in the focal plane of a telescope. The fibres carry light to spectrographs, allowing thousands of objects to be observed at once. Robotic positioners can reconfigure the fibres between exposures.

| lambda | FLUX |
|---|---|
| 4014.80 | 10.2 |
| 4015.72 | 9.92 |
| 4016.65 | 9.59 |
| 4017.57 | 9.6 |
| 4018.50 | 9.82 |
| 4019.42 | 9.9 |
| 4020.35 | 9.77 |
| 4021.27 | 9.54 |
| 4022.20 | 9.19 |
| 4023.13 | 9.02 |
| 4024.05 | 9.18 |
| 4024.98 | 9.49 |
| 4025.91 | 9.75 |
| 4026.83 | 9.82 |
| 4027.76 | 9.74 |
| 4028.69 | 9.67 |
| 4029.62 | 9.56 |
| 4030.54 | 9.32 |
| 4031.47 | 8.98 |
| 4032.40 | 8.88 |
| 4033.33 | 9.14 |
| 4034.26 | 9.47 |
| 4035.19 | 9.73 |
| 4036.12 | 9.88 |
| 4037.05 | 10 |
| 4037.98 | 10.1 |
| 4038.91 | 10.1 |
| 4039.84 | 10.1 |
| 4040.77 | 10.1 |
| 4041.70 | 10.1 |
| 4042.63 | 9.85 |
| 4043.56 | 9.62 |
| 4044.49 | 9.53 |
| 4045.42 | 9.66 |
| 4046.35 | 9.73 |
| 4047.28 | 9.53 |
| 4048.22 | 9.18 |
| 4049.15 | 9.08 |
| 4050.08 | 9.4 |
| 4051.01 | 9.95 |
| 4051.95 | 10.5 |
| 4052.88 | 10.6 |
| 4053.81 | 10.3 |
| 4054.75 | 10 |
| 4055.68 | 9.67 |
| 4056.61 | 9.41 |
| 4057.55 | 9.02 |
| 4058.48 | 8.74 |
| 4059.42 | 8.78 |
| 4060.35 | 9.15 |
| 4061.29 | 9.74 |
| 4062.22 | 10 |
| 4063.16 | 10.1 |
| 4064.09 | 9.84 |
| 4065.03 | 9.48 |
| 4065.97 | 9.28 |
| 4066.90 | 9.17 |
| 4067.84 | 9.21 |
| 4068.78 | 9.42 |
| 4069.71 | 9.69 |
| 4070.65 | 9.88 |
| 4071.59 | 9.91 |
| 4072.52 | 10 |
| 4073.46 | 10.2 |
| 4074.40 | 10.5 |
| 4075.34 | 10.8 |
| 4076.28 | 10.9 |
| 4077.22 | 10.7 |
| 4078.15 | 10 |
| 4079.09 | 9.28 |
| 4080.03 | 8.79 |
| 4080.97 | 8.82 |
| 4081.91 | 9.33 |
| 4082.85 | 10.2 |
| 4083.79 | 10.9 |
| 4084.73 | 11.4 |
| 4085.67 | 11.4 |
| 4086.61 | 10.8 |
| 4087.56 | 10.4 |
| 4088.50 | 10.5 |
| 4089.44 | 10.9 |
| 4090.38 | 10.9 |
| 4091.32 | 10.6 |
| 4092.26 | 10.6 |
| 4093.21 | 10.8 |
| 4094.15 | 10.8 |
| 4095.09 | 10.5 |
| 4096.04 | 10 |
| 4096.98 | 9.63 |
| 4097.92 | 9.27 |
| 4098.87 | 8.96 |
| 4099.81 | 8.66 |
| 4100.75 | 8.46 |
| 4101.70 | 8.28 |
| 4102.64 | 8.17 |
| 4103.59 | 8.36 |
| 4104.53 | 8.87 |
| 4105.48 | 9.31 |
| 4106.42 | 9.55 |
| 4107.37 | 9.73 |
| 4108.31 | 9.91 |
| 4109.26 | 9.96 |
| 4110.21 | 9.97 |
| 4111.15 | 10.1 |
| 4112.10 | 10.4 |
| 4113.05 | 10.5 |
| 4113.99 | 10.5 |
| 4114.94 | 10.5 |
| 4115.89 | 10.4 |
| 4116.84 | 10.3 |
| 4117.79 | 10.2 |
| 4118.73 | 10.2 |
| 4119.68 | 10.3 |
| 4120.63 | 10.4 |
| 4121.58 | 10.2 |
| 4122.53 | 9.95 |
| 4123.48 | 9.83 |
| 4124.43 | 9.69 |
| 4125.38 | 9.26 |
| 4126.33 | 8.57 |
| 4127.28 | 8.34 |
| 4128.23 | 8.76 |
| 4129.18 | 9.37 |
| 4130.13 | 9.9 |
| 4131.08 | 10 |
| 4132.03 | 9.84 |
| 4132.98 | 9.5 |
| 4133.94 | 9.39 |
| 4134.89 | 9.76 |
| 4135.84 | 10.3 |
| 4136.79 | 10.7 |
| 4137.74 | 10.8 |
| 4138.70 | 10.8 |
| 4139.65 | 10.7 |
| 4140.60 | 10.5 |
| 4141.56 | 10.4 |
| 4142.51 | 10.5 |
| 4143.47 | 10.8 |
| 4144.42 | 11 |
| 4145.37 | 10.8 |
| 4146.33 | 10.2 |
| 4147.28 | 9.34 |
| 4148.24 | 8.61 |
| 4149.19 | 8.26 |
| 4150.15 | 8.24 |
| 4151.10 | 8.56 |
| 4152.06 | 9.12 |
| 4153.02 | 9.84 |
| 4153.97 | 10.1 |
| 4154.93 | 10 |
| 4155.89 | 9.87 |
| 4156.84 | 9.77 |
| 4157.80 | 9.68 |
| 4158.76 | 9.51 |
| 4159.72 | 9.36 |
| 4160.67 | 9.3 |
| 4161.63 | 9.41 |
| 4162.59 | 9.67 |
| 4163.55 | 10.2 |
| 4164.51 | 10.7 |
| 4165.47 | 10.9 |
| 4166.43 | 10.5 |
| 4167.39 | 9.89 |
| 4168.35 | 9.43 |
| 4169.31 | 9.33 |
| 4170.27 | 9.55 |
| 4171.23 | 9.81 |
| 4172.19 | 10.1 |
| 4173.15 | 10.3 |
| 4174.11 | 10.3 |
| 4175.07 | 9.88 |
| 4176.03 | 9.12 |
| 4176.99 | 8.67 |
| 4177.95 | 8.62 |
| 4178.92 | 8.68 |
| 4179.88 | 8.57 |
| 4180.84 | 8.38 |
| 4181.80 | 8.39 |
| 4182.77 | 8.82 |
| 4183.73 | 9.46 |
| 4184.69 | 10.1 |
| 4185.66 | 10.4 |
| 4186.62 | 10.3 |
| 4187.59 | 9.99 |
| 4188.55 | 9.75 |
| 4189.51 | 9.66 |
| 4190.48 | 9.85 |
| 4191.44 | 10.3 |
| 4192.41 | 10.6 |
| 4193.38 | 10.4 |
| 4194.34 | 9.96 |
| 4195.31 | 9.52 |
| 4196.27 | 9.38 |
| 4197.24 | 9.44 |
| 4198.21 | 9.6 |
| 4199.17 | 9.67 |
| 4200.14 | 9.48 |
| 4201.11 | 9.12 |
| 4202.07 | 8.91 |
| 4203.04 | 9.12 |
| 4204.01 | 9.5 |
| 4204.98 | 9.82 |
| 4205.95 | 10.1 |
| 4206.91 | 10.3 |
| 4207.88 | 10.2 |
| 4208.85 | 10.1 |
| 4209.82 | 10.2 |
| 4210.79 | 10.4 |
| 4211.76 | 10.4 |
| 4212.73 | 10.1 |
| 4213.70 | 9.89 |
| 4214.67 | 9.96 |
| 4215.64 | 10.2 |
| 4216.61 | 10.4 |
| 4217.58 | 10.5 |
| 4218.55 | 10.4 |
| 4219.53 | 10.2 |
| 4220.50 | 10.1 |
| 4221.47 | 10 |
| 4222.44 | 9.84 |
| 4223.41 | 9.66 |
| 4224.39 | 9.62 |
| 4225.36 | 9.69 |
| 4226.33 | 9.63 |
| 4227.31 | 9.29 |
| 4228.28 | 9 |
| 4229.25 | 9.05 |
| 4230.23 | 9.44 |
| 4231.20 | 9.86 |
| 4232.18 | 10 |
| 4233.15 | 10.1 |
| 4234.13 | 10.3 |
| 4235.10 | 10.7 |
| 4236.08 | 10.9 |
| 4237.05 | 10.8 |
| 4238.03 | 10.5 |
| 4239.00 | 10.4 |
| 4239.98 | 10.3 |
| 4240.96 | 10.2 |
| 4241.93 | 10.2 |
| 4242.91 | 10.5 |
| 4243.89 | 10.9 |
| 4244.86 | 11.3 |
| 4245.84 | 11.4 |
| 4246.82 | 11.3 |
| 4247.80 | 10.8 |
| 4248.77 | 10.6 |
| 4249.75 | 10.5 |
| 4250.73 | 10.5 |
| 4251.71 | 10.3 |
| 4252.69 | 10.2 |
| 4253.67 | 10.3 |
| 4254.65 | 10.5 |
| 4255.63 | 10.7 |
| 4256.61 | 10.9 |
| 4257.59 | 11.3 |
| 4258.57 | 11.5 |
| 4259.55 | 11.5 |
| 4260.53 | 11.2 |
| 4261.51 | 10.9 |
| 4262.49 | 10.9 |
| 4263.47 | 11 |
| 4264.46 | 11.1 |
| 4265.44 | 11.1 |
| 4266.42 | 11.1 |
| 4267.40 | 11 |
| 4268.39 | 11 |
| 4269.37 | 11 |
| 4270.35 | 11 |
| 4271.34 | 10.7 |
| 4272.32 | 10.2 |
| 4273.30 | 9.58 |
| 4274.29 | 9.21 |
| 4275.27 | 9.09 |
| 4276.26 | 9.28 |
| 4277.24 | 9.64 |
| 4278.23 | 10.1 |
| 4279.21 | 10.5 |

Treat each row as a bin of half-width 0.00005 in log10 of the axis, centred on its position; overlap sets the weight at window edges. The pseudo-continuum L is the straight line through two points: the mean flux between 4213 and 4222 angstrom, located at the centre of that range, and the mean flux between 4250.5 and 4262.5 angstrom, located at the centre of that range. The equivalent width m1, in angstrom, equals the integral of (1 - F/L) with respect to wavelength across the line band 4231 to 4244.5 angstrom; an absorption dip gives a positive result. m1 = 0.1 angstrom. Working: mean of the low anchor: 10.2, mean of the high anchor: 10.8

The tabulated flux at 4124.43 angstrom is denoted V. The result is 9.69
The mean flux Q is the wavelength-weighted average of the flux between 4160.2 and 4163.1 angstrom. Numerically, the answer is 9.45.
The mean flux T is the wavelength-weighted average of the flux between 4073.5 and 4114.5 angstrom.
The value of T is 9.97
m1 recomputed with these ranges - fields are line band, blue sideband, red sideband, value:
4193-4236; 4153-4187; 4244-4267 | 1.82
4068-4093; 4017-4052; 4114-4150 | -1.23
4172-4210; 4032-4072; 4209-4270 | 2.31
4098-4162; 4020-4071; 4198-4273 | 1.39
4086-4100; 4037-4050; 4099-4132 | -0.88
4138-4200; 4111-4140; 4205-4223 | 2.09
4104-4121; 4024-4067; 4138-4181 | -0.64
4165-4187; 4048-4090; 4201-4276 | 1.36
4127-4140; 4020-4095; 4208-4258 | 0.20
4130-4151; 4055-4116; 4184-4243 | -0.20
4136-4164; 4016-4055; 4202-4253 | 0.29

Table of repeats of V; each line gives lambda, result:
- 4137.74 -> 10.8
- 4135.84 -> 10.3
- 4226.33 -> 9.63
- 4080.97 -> 8.82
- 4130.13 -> 9.9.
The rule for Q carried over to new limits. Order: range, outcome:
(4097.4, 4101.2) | 8.86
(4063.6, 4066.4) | 9.53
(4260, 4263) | 11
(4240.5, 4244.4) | 10.5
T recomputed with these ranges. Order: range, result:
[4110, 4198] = 9.8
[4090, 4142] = 9.85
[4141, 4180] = 9.69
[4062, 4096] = 10.2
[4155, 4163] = 9.59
